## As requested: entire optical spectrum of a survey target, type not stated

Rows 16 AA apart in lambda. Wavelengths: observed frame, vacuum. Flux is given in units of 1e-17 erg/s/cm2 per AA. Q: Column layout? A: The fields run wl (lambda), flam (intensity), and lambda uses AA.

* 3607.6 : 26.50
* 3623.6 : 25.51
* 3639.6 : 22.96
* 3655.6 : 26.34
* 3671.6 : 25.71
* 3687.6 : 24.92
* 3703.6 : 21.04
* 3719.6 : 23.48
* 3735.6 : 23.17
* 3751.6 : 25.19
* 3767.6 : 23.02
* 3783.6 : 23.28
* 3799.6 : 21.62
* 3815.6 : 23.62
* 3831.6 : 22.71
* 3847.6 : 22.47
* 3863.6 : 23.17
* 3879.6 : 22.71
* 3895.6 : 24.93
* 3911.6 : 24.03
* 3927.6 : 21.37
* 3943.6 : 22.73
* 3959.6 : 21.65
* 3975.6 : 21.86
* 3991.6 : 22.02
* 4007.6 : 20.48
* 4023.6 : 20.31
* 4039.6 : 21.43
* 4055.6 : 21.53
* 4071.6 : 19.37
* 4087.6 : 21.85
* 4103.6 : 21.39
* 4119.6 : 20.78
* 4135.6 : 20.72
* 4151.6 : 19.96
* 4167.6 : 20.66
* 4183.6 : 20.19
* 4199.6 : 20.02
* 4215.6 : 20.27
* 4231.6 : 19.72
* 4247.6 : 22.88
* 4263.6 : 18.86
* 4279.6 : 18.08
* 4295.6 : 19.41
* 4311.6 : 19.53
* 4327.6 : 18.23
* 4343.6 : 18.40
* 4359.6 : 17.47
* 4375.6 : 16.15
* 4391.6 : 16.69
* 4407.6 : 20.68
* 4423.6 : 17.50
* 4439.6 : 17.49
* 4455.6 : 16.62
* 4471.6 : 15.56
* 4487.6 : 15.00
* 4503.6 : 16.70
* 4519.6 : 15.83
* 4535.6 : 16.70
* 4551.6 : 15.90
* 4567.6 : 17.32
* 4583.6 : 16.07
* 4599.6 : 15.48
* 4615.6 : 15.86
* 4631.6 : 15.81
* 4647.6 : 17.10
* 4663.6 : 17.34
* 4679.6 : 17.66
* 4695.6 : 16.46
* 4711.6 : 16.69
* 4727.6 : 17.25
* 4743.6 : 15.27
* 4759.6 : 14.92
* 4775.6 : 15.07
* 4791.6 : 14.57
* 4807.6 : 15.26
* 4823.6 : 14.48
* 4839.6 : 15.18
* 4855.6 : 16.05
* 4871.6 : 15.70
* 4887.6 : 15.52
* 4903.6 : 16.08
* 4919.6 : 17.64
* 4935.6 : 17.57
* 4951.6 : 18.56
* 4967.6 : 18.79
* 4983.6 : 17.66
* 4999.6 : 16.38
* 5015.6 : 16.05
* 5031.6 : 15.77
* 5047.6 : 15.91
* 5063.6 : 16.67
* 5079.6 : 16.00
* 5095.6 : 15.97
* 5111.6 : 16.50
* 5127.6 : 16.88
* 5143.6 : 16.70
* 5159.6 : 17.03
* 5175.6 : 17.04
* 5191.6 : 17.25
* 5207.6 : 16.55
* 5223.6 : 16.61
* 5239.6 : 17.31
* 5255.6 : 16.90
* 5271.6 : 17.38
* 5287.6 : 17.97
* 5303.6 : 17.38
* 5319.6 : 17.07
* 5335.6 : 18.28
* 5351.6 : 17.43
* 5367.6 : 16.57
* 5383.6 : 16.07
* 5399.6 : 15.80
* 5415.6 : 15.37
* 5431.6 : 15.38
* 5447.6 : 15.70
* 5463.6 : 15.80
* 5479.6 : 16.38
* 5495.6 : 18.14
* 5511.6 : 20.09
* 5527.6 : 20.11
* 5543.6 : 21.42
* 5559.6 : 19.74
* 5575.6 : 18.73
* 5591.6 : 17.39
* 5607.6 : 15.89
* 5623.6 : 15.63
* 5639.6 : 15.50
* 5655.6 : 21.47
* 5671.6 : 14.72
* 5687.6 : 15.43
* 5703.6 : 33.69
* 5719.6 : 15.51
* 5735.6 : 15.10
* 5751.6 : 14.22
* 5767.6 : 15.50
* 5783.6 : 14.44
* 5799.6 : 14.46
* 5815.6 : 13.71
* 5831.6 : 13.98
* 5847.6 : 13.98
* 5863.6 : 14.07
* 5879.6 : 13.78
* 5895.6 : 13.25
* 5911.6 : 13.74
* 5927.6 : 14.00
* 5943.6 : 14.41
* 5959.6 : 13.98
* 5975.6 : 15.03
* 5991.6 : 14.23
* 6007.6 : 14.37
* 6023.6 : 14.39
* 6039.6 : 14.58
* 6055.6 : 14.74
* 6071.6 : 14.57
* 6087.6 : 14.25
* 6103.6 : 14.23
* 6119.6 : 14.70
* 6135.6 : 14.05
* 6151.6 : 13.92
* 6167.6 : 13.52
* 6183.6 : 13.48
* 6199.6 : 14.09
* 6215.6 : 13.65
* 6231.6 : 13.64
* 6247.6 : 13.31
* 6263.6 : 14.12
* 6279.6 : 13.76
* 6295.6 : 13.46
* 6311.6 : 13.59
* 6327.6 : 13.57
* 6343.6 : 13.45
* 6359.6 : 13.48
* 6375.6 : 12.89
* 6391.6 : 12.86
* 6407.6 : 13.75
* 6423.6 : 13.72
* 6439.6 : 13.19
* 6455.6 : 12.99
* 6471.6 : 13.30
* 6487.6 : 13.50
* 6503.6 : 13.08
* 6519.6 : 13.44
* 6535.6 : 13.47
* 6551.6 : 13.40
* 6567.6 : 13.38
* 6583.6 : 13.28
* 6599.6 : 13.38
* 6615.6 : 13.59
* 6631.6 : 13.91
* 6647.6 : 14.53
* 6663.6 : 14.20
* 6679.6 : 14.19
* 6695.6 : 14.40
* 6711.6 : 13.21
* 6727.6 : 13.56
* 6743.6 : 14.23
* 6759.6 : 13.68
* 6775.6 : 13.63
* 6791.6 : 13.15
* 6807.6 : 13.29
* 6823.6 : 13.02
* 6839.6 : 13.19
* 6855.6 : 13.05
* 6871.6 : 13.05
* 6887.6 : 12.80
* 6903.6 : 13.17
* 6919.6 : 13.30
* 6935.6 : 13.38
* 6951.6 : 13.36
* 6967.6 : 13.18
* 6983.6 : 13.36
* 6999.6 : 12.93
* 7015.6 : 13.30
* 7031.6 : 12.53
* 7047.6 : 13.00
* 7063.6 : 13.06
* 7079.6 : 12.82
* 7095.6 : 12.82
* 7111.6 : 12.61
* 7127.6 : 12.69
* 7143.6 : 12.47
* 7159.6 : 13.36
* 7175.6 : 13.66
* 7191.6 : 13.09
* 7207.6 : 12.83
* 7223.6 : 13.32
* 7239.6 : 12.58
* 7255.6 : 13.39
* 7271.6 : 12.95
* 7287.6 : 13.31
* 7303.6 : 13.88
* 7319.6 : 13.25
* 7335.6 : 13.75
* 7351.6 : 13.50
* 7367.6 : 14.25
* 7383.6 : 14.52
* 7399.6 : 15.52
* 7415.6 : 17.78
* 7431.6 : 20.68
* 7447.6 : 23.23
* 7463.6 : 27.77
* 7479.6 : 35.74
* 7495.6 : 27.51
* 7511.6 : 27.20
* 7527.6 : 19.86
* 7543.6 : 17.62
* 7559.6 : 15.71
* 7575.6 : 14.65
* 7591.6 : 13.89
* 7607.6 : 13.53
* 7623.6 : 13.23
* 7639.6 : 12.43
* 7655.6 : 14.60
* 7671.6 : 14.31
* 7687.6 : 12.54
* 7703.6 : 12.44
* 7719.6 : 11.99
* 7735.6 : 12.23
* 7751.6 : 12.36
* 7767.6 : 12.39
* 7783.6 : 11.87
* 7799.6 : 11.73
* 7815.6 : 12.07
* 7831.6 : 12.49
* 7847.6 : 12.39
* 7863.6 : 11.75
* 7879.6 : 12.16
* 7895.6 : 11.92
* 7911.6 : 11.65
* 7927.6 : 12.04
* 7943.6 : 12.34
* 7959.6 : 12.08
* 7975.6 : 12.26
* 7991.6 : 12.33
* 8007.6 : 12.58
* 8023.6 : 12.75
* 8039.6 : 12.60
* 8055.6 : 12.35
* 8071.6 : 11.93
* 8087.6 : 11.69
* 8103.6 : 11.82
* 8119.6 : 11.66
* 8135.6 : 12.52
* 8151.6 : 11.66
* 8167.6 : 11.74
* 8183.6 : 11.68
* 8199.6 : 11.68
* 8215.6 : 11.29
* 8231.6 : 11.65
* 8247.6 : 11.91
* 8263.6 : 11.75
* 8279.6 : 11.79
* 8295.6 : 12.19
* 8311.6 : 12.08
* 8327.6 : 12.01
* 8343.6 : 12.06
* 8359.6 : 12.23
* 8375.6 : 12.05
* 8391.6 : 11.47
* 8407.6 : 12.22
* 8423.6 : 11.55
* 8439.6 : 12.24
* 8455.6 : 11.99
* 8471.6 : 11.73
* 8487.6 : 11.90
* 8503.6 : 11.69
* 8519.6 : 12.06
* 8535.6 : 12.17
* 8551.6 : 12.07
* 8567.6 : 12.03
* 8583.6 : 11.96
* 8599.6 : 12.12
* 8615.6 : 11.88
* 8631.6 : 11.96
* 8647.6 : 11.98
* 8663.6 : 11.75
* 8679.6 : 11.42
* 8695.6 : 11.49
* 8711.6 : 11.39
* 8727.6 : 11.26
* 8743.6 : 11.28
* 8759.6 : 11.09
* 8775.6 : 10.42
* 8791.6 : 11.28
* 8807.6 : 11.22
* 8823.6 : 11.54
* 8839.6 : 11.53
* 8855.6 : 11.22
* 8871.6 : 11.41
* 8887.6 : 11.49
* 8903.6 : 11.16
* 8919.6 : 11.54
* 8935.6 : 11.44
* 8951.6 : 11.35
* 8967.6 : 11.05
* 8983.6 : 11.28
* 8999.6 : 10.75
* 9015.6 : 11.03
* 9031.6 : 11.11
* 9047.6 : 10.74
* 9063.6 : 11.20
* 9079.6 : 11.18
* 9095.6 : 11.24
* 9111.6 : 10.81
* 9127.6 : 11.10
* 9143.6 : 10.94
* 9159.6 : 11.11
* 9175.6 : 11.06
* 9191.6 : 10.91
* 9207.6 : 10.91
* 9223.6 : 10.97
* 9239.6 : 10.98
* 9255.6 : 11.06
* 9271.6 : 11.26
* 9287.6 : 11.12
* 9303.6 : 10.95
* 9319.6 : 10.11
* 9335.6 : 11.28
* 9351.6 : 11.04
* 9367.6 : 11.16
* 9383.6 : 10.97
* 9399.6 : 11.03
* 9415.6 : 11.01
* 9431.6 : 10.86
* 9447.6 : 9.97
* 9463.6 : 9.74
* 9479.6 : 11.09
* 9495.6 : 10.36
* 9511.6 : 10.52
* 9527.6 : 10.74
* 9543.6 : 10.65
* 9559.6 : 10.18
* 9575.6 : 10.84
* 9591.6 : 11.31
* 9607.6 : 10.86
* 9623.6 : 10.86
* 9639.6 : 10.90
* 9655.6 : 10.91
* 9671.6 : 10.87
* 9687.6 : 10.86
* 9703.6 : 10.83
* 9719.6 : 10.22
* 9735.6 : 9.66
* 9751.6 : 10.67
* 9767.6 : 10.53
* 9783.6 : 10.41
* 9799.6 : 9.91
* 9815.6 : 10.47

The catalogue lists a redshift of 0.14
